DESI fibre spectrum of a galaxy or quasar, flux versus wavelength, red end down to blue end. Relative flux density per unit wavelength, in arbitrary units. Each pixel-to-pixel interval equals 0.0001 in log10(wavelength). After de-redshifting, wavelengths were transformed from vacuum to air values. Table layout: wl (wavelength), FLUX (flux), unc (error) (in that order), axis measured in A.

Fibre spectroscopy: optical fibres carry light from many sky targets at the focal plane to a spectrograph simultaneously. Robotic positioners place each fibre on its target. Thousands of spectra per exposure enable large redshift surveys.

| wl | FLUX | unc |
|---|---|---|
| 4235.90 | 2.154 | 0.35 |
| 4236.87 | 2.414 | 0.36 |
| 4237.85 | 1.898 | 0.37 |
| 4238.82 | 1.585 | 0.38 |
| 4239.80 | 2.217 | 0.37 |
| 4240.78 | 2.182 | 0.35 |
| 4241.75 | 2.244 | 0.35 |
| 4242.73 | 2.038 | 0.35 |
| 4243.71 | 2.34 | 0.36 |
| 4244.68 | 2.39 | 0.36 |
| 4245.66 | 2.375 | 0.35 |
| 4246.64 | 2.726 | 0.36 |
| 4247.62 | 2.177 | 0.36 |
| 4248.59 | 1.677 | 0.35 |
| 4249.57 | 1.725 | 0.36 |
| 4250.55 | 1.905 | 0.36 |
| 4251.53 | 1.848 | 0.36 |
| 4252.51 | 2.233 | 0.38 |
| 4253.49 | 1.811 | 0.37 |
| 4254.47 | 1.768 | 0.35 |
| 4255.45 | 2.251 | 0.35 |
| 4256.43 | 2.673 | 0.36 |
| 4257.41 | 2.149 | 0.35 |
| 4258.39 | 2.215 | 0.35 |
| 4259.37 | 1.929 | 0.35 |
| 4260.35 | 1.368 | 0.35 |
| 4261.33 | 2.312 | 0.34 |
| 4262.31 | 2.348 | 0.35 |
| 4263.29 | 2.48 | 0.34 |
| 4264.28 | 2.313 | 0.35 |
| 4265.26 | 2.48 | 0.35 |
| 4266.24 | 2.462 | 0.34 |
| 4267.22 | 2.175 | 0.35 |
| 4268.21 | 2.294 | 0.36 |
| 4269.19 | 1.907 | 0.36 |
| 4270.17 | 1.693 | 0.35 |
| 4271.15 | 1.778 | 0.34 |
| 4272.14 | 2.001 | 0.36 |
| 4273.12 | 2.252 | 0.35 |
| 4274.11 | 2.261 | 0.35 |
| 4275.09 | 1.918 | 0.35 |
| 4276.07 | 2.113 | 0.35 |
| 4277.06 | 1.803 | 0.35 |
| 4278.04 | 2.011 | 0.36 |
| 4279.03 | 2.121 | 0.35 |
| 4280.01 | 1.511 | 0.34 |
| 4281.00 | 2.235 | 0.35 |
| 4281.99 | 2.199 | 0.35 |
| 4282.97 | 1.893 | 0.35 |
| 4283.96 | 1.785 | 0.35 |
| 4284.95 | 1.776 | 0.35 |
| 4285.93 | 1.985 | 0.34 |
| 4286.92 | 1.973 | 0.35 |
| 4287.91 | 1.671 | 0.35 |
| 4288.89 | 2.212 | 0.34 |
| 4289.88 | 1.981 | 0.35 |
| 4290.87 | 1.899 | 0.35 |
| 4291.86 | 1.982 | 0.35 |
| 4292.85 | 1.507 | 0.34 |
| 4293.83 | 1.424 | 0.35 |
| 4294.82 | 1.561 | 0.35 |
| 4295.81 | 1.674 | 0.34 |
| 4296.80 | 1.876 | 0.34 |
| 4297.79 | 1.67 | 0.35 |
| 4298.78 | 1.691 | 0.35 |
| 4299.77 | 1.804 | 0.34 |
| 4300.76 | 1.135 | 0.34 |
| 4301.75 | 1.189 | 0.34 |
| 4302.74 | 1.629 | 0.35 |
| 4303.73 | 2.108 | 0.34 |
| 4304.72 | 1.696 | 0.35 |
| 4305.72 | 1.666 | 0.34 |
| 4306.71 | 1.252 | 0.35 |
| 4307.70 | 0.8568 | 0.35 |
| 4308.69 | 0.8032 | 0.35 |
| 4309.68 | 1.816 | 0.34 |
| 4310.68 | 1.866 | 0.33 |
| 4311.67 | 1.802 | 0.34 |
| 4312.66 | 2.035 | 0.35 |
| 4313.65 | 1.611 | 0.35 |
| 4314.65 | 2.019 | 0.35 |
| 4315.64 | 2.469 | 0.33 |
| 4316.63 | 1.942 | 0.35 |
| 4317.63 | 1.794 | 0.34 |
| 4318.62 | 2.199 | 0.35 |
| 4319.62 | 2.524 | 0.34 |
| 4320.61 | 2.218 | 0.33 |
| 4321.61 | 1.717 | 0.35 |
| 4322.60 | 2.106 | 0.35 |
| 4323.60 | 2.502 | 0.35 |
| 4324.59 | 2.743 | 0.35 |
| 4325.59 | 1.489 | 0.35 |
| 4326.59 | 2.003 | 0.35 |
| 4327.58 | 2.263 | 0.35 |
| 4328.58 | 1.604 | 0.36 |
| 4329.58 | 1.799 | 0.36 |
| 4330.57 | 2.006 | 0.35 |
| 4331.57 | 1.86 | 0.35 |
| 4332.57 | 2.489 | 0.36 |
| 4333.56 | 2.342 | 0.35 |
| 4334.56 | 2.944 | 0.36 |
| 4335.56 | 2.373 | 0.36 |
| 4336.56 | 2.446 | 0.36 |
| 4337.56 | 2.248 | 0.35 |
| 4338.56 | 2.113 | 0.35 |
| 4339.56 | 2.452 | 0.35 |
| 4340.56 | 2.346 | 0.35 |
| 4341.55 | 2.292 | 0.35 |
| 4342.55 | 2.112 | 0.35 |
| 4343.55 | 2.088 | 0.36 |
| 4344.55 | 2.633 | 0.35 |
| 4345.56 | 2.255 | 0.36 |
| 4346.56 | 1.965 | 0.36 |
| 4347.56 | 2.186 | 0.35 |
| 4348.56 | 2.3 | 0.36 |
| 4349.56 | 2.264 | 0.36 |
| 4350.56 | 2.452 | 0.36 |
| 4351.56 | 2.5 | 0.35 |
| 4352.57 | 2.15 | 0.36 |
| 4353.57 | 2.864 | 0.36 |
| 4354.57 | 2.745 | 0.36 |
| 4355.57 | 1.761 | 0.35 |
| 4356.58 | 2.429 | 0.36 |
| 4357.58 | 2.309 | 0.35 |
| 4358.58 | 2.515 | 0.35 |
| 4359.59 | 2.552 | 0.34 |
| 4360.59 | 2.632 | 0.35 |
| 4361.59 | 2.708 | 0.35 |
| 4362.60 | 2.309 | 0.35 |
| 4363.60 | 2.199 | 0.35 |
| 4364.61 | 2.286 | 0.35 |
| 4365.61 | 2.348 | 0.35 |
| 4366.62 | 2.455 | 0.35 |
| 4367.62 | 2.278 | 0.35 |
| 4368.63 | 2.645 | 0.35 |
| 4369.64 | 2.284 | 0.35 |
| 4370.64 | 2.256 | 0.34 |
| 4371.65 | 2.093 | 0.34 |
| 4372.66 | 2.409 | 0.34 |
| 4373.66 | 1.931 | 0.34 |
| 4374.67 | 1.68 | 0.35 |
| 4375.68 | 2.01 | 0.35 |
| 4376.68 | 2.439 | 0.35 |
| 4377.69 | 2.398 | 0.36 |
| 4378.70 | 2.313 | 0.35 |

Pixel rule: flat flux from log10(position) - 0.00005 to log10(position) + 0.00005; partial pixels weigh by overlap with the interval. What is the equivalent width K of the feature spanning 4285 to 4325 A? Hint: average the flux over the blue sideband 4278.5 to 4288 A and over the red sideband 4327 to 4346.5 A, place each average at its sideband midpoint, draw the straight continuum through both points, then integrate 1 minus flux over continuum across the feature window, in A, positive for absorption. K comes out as 4.7 A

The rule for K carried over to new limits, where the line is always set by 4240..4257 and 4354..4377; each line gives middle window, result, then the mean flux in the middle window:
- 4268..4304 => 5.7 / 1.85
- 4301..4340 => 4.9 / 1.97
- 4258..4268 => -0.2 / 2.21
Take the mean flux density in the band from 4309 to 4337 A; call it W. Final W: 2.1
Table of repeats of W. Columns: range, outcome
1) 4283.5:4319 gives 1.73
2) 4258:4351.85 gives 2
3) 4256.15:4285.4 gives 2.08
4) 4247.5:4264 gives 2.05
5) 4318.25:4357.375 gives 2.25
